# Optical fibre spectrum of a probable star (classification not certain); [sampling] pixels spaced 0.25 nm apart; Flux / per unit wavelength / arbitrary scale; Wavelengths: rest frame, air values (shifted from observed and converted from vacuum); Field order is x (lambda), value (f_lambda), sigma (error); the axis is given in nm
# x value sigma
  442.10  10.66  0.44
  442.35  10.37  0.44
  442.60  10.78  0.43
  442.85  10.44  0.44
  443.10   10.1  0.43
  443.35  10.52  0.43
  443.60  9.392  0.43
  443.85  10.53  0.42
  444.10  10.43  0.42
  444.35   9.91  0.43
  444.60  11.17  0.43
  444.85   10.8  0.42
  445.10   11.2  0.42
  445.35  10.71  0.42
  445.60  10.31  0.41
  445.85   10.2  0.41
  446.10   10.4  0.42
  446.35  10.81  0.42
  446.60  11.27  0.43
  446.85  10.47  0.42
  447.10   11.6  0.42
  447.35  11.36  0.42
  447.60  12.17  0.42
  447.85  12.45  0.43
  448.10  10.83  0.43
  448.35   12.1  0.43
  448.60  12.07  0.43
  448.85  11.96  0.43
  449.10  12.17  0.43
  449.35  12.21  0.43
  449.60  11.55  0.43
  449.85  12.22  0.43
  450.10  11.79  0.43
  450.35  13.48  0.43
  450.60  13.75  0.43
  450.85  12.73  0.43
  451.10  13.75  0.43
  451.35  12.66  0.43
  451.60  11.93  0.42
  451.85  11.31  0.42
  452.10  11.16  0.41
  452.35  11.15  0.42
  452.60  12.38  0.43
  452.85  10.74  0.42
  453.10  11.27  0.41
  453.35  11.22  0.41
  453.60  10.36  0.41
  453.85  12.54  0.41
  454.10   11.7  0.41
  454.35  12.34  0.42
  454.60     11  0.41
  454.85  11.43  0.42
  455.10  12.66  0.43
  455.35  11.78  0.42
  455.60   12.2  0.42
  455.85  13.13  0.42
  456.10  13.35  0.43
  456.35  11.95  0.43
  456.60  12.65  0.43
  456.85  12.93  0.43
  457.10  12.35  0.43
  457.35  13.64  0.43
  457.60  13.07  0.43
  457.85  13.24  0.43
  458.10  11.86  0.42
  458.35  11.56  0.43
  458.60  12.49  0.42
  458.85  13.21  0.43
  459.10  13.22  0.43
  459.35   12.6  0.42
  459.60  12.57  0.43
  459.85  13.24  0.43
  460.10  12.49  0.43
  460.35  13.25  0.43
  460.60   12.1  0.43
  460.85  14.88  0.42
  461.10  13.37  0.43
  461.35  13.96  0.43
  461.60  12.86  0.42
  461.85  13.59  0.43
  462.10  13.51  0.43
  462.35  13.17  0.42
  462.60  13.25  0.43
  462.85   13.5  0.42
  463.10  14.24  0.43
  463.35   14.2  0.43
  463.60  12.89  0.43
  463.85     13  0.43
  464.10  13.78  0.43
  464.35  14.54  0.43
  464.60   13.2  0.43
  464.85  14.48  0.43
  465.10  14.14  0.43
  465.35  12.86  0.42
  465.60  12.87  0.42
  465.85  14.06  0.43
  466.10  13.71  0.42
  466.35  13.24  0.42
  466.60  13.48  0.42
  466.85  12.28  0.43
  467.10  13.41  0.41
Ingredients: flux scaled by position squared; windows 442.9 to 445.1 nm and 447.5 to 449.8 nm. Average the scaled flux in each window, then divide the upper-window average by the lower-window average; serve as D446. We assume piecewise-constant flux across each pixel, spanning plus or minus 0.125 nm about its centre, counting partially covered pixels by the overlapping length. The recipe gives 1.2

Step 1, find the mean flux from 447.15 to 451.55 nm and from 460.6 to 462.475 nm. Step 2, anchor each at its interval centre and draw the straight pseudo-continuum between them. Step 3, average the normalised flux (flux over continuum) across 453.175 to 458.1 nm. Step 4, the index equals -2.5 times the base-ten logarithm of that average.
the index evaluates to 0.06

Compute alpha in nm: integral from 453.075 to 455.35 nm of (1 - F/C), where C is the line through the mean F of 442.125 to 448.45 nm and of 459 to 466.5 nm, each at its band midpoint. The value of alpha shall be 0.10 nm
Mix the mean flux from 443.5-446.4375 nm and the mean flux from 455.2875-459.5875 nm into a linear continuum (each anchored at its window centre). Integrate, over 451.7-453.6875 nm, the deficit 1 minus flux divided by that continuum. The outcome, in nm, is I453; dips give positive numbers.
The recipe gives 0.10 nm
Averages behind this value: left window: 10.5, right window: 12.7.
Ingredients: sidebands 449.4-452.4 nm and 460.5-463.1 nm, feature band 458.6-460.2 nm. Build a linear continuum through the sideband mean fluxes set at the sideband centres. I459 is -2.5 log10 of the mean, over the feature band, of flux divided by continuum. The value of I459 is 0.029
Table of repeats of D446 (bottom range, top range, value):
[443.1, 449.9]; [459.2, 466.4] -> 1.30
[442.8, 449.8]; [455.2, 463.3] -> 1.24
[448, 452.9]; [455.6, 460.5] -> 1.09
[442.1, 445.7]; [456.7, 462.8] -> 1.33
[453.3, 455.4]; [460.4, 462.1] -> 1.19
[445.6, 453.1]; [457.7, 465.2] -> 1.19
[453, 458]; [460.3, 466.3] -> 1.15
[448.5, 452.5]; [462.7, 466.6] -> 1.18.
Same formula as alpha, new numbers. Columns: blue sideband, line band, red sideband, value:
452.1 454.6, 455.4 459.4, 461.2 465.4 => -0.116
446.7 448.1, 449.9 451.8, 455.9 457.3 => -0.127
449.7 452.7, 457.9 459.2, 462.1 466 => 0.057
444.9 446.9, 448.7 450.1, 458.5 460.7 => -0.097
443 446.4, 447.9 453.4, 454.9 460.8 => -0.278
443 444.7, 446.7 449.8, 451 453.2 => -0.184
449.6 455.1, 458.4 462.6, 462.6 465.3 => 0.027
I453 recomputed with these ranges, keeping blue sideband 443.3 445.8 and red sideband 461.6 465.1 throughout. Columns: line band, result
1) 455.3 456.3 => -0.021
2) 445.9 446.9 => 0.007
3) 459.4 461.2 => 0.003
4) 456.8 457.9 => -0.036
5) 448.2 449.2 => -0.077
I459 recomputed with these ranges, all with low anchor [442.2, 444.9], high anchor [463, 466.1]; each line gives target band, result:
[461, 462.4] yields -0.02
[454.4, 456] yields 0.01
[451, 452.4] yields -0.03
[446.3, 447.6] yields -0.03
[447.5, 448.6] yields -0.08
